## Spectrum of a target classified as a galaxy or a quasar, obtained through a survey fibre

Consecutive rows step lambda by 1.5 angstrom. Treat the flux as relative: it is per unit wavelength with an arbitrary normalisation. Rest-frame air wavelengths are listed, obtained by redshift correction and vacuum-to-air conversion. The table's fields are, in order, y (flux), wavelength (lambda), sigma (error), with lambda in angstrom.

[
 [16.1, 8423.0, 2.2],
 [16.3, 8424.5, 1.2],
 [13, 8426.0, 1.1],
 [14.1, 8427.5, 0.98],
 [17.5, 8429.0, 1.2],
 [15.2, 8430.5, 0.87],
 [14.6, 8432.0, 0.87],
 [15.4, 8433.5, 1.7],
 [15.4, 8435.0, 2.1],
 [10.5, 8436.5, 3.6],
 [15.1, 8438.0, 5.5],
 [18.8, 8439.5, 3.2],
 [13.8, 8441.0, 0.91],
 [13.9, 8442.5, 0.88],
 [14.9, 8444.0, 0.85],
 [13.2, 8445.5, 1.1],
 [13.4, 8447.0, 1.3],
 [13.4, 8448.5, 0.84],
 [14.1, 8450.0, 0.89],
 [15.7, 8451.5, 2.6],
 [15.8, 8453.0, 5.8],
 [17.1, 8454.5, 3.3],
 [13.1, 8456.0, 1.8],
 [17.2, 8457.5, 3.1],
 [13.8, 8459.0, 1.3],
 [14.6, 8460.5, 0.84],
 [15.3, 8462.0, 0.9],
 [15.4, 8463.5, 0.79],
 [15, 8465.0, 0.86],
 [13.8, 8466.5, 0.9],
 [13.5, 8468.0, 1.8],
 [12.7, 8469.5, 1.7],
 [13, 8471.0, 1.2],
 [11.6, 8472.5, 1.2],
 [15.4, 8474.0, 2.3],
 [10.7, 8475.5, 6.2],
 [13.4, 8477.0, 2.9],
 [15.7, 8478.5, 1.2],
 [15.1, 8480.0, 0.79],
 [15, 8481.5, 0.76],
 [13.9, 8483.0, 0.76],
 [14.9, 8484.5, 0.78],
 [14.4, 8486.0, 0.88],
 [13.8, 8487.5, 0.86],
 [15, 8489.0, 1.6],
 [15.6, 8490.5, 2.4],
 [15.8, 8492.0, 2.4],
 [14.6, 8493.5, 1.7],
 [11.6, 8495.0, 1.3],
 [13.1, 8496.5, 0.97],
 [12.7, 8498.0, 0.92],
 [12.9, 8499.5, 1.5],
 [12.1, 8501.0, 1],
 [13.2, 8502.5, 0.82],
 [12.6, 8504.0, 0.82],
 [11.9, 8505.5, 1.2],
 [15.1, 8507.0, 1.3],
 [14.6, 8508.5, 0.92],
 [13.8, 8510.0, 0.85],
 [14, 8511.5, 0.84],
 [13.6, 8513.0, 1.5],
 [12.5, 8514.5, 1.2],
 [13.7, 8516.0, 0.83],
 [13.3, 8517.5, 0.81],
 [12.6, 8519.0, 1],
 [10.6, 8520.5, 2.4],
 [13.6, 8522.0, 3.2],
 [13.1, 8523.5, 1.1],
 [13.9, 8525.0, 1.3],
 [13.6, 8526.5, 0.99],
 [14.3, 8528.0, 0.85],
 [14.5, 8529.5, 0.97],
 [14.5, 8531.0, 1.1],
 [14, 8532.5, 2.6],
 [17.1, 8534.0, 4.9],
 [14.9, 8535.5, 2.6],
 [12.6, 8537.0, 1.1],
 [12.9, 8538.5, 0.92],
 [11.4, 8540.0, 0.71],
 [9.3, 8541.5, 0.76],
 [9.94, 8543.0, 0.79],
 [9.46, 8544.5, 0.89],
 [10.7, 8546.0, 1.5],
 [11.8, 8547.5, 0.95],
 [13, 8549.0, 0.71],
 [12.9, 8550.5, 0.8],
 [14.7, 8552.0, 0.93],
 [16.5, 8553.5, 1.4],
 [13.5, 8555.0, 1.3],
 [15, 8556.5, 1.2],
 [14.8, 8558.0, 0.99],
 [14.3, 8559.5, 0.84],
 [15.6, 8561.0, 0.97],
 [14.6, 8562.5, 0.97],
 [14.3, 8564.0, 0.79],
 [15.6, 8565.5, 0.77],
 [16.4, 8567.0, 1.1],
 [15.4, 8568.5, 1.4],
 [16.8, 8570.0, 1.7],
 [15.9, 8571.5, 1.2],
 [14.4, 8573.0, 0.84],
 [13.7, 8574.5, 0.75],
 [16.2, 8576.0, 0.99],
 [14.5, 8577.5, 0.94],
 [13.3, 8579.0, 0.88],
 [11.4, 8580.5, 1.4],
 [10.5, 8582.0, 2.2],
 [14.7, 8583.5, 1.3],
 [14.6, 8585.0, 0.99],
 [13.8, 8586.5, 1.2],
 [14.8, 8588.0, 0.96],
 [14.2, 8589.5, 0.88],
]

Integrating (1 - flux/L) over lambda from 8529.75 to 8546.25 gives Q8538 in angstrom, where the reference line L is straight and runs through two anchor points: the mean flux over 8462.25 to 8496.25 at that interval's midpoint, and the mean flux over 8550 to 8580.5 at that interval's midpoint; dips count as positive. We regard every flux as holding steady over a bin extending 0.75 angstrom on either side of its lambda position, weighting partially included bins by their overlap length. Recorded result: 2.3 angstrom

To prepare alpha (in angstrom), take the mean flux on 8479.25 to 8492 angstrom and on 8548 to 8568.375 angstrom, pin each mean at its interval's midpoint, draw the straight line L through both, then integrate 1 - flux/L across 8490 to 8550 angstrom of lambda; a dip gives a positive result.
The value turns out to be 6.7 angstrom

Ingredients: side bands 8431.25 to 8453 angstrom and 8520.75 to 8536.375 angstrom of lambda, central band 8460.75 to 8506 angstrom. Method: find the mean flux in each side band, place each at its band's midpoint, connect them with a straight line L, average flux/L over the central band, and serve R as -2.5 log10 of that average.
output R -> 0.04 mag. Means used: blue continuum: 14.5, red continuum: 14.2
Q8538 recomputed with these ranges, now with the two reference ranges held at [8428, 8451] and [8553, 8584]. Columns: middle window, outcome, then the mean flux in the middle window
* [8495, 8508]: 1.5 angstrom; 12.9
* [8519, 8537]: 0.9 angstrom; 13.9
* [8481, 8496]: 0.2 angstrom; 14.4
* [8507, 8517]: 0.6 angstrom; 13.8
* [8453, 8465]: -0.5 angstrom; 15.2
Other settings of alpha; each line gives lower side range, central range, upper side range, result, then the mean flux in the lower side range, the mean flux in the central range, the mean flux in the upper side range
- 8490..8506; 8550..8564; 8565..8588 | -0.5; 13.3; 14.7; 14.5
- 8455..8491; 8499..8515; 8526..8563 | 0.6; 14.3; 13.3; 13.4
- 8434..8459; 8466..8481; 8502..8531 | 0.7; 14.7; 13.5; 13.4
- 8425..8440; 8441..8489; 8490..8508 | -0.4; 14.9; 14.3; 13.4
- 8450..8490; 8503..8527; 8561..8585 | 2.0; 14.4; 13.3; 14.5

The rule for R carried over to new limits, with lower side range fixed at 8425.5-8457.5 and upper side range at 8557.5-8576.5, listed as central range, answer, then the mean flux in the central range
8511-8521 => 0.16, 12.9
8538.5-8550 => 0.35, 11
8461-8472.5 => 0.07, 13.9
